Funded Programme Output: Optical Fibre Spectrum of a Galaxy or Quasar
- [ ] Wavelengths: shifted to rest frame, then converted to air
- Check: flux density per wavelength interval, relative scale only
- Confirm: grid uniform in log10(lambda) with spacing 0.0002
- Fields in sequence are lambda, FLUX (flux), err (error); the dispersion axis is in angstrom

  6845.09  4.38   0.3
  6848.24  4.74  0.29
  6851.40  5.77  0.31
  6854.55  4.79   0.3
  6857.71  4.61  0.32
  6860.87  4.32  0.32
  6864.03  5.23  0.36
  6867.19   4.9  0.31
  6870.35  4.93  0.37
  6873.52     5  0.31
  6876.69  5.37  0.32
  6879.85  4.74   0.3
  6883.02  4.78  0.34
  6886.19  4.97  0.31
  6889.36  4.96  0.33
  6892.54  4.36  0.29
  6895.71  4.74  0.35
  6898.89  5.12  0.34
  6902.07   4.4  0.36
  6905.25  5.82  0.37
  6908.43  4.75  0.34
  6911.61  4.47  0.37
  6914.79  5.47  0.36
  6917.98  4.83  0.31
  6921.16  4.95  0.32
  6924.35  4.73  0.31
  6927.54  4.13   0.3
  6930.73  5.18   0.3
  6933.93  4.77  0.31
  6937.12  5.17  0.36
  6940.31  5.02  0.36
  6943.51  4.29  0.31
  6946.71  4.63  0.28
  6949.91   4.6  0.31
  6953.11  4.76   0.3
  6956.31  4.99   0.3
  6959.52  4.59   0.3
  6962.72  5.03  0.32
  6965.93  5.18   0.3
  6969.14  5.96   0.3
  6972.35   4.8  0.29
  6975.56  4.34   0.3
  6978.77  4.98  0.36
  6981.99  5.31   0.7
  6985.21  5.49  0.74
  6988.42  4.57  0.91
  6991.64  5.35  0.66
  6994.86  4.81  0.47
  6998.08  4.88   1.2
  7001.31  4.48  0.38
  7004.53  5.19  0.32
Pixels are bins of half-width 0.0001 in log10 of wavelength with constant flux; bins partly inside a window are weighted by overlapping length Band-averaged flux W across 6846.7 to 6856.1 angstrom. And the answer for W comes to 5.1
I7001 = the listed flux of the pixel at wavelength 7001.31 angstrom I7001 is 4.48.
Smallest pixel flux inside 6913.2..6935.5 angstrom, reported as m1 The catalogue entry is 4.13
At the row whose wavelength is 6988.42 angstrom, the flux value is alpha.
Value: 4.57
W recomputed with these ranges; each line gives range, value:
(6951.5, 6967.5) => 4.91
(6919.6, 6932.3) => 4.75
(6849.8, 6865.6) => 4.94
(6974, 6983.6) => 4.88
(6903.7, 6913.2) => 5.01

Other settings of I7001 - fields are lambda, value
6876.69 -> 5.37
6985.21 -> 5.49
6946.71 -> 4.63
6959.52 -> 4.59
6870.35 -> 4.93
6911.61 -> 4.47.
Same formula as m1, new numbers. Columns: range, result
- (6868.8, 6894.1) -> 4.36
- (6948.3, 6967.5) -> 4.59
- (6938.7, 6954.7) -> 4.29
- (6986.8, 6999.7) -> 4.57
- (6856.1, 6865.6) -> 4.32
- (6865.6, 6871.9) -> 4.9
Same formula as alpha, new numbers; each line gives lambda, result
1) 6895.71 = 4.74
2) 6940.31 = 5.02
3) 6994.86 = 4.81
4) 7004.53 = 5.19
